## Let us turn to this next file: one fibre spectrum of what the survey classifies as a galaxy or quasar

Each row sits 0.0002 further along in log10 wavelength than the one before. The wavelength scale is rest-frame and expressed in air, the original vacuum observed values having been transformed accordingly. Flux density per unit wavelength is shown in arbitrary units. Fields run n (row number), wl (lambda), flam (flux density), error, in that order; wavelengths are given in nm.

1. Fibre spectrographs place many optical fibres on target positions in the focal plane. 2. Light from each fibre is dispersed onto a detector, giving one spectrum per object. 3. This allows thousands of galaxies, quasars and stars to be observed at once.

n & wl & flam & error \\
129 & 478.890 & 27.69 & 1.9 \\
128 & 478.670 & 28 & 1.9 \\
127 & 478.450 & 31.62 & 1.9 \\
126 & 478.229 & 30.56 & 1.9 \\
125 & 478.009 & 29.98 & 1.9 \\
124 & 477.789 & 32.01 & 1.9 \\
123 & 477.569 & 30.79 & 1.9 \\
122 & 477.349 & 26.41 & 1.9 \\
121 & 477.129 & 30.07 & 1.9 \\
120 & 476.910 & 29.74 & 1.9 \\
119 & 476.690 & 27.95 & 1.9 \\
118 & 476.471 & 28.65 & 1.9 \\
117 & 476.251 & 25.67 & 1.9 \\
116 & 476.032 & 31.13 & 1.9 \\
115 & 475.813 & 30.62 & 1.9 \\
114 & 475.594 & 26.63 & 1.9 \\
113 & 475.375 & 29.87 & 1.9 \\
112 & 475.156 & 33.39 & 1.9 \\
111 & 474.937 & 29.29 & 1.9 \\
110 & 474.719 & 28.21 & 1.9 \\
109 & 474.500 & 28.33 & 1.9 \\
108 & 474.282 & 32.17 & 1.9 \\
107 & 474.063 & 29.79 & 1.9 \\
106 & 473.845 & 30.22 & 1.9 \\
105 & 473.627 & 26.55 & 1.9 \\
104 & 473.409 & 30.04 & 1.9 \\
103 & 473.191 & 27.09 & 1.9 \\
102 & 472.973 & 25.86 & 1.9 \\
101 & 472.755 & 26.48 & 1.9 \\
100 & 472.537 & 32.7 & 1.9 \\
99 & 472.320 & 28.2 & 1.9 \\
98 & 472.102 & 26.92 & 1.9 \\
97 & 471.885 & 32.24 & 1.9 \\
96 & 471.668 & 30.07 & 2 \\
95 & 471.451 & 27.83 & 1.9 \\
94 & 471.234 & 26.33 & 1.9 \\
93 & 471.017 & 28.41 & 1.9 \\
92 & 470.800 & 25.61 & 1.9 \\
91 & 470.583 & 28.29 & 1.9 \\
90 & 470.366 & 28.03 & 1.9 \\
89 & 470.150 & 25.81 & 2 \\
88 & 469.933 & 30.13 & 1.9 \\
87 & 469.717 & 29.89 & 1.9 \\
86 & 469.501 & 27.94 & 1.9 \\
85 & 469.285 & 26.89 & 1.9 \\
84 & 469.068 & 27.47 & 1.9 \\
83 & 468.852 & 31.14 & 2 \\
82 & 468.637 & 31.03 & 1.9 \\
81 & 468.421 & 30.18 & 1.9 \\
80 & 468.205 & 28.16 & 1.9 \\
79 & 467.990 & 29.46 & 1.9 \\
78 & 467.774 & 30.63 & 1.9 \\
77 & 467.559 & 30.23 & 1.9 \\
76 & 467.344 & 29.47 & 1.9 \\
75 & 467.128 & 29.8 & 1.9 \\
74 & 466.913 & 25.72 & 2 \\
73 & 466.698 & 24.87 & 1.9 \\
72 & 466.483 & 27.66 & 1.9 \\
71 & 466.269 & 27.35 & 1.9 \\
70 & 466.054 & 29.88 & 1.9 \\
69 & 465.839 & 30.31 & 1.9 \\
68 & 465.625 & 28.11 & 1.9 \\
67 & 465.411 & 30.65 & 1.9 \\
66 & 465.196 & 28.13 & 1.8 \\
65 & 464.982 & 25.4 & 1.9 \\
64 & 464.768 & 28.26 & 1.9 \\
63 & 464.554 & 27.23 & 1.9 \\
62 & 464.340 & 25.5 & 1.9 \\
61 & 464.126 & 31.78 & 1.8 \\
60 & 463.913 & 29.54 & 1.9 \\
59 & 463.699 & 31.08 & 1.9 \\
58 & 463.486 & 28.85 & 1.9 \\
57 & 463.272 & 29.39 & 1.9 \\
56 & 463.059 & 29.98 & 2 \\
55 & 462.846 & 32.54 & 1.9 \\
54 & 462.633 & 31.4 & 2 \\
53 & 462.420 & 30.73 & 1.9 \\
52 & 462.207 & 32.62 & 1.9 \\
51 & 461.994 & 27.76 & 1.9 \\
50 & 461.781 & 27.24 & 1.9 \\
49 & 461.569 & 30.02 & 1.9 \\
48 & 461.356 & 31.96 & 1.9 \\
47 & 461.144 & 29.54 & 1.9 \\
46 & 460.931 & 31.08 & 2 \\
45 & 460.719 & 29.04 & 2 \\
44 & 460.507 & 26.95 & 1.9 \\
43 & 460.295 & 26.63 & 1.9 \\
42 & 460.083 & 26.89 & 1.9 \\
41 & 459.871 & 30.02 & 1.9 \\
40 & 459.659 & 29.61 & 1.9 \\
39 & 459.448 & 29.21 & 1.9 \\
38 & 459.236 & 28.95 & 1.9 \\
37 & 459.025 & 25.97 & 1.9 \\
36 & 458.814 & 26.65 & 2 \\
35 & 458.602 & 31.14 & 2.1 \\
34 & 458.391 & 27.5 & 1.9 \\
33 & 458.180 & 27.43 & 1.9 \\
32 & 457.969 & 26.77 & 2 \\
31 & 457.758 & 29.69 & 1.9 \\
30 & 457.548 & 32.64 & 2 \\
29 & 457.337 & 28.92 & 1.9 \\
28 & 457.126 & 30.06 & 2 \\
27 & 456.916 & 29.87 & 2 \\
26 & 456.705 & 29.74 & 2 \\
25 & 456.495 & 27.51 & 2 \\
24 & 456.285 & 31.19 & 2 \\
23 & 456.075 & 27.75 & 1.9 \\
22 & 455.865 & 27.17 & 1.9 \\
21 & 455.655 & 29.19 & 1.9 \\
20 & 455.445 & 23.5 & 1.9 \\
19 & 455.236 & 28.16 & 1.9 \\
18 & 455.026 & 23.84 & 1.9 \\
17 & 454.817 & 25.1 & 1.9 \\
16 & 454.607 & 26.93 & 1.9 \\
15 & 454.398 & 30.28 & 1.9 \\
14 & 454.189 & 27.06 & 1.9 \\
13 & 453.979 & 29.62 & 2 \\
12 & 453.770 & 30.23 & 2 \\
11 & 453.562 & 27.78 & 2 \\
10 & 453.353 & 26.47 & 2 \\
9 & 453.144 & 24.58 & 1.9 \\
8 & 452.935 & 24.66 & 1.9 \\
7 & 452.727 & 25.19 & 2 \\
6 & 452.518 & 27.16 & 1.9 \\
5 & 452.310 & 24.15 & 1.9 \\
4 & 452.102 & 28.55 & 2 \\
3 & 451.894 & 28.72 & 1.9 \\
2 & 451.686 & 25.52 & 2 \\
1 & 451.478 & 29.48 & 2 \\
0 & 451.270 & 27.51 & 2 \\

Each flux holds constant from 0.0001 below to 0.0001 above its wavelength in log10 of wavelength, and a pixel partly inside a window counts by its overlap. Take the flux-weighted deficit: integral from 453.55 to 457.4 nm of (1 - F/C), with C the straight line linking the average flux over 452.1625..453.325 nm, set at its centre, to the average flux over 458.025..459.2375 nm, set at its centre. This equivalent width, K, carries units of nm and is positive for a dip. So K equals -0.23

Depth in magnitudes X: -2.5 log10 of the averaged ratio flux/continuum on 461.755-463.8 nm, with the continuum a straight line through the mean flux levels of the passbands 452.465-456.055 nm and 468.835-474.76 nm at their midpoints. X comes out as -0.10 mag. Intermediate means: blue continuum 26.9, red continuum 28.5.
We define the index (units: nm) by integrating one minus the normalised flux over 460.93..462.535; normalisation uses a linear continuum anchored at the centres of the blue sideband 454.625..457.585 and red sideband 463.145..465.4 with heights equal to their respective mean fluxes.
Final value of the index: -0.092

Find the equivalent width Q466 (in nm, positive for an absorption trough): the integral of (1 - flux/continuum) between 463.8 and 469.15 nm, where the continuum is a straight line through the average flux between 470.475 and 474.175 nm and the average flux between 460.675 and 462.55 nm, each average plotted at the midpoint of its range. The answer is 0.10 nm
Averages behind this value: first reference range 30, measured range 28.7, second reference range 28.4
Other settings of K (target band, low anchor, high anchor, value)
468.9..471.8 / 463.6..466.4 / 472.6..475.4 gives 0.09 nm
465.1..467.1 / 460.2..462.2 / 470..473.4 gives 0.03 nm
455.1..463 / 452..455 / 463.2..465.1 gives -0.35 nm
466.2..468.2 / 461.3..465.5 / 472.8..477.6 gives 0.06 nm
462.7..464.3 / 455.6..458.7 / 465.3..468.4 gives -0.08 nm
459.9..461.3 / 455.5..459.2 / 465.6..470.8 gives 0.01 nm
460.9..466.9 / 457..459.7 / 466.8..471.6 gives -0.10 nm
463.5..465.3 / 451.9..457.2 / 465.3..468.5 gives 0.01 nm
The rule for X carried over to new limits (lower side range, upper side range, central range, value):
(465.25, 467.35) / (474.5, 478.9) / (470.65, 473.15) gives 0.027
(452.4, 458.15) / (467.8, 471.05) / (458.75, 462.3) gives -0.028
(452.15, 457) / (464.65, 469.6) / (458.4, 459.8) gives -0.030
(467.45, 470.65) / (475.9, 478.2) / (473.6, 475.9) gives -0.016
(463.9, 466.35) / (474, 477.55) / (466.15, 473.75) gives 0.016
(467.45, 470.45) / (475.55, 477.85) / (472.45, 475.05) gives 0.008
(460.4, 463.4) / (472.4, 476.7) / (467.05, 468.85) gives -0.015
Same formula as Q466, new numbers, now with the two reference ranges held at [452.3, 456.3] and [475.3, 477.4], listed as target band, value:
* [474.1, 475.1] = -0.040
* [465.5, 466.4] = -0.033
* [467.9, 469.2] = -0.066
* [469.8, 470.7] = 0.005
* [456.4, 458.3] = -0.137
